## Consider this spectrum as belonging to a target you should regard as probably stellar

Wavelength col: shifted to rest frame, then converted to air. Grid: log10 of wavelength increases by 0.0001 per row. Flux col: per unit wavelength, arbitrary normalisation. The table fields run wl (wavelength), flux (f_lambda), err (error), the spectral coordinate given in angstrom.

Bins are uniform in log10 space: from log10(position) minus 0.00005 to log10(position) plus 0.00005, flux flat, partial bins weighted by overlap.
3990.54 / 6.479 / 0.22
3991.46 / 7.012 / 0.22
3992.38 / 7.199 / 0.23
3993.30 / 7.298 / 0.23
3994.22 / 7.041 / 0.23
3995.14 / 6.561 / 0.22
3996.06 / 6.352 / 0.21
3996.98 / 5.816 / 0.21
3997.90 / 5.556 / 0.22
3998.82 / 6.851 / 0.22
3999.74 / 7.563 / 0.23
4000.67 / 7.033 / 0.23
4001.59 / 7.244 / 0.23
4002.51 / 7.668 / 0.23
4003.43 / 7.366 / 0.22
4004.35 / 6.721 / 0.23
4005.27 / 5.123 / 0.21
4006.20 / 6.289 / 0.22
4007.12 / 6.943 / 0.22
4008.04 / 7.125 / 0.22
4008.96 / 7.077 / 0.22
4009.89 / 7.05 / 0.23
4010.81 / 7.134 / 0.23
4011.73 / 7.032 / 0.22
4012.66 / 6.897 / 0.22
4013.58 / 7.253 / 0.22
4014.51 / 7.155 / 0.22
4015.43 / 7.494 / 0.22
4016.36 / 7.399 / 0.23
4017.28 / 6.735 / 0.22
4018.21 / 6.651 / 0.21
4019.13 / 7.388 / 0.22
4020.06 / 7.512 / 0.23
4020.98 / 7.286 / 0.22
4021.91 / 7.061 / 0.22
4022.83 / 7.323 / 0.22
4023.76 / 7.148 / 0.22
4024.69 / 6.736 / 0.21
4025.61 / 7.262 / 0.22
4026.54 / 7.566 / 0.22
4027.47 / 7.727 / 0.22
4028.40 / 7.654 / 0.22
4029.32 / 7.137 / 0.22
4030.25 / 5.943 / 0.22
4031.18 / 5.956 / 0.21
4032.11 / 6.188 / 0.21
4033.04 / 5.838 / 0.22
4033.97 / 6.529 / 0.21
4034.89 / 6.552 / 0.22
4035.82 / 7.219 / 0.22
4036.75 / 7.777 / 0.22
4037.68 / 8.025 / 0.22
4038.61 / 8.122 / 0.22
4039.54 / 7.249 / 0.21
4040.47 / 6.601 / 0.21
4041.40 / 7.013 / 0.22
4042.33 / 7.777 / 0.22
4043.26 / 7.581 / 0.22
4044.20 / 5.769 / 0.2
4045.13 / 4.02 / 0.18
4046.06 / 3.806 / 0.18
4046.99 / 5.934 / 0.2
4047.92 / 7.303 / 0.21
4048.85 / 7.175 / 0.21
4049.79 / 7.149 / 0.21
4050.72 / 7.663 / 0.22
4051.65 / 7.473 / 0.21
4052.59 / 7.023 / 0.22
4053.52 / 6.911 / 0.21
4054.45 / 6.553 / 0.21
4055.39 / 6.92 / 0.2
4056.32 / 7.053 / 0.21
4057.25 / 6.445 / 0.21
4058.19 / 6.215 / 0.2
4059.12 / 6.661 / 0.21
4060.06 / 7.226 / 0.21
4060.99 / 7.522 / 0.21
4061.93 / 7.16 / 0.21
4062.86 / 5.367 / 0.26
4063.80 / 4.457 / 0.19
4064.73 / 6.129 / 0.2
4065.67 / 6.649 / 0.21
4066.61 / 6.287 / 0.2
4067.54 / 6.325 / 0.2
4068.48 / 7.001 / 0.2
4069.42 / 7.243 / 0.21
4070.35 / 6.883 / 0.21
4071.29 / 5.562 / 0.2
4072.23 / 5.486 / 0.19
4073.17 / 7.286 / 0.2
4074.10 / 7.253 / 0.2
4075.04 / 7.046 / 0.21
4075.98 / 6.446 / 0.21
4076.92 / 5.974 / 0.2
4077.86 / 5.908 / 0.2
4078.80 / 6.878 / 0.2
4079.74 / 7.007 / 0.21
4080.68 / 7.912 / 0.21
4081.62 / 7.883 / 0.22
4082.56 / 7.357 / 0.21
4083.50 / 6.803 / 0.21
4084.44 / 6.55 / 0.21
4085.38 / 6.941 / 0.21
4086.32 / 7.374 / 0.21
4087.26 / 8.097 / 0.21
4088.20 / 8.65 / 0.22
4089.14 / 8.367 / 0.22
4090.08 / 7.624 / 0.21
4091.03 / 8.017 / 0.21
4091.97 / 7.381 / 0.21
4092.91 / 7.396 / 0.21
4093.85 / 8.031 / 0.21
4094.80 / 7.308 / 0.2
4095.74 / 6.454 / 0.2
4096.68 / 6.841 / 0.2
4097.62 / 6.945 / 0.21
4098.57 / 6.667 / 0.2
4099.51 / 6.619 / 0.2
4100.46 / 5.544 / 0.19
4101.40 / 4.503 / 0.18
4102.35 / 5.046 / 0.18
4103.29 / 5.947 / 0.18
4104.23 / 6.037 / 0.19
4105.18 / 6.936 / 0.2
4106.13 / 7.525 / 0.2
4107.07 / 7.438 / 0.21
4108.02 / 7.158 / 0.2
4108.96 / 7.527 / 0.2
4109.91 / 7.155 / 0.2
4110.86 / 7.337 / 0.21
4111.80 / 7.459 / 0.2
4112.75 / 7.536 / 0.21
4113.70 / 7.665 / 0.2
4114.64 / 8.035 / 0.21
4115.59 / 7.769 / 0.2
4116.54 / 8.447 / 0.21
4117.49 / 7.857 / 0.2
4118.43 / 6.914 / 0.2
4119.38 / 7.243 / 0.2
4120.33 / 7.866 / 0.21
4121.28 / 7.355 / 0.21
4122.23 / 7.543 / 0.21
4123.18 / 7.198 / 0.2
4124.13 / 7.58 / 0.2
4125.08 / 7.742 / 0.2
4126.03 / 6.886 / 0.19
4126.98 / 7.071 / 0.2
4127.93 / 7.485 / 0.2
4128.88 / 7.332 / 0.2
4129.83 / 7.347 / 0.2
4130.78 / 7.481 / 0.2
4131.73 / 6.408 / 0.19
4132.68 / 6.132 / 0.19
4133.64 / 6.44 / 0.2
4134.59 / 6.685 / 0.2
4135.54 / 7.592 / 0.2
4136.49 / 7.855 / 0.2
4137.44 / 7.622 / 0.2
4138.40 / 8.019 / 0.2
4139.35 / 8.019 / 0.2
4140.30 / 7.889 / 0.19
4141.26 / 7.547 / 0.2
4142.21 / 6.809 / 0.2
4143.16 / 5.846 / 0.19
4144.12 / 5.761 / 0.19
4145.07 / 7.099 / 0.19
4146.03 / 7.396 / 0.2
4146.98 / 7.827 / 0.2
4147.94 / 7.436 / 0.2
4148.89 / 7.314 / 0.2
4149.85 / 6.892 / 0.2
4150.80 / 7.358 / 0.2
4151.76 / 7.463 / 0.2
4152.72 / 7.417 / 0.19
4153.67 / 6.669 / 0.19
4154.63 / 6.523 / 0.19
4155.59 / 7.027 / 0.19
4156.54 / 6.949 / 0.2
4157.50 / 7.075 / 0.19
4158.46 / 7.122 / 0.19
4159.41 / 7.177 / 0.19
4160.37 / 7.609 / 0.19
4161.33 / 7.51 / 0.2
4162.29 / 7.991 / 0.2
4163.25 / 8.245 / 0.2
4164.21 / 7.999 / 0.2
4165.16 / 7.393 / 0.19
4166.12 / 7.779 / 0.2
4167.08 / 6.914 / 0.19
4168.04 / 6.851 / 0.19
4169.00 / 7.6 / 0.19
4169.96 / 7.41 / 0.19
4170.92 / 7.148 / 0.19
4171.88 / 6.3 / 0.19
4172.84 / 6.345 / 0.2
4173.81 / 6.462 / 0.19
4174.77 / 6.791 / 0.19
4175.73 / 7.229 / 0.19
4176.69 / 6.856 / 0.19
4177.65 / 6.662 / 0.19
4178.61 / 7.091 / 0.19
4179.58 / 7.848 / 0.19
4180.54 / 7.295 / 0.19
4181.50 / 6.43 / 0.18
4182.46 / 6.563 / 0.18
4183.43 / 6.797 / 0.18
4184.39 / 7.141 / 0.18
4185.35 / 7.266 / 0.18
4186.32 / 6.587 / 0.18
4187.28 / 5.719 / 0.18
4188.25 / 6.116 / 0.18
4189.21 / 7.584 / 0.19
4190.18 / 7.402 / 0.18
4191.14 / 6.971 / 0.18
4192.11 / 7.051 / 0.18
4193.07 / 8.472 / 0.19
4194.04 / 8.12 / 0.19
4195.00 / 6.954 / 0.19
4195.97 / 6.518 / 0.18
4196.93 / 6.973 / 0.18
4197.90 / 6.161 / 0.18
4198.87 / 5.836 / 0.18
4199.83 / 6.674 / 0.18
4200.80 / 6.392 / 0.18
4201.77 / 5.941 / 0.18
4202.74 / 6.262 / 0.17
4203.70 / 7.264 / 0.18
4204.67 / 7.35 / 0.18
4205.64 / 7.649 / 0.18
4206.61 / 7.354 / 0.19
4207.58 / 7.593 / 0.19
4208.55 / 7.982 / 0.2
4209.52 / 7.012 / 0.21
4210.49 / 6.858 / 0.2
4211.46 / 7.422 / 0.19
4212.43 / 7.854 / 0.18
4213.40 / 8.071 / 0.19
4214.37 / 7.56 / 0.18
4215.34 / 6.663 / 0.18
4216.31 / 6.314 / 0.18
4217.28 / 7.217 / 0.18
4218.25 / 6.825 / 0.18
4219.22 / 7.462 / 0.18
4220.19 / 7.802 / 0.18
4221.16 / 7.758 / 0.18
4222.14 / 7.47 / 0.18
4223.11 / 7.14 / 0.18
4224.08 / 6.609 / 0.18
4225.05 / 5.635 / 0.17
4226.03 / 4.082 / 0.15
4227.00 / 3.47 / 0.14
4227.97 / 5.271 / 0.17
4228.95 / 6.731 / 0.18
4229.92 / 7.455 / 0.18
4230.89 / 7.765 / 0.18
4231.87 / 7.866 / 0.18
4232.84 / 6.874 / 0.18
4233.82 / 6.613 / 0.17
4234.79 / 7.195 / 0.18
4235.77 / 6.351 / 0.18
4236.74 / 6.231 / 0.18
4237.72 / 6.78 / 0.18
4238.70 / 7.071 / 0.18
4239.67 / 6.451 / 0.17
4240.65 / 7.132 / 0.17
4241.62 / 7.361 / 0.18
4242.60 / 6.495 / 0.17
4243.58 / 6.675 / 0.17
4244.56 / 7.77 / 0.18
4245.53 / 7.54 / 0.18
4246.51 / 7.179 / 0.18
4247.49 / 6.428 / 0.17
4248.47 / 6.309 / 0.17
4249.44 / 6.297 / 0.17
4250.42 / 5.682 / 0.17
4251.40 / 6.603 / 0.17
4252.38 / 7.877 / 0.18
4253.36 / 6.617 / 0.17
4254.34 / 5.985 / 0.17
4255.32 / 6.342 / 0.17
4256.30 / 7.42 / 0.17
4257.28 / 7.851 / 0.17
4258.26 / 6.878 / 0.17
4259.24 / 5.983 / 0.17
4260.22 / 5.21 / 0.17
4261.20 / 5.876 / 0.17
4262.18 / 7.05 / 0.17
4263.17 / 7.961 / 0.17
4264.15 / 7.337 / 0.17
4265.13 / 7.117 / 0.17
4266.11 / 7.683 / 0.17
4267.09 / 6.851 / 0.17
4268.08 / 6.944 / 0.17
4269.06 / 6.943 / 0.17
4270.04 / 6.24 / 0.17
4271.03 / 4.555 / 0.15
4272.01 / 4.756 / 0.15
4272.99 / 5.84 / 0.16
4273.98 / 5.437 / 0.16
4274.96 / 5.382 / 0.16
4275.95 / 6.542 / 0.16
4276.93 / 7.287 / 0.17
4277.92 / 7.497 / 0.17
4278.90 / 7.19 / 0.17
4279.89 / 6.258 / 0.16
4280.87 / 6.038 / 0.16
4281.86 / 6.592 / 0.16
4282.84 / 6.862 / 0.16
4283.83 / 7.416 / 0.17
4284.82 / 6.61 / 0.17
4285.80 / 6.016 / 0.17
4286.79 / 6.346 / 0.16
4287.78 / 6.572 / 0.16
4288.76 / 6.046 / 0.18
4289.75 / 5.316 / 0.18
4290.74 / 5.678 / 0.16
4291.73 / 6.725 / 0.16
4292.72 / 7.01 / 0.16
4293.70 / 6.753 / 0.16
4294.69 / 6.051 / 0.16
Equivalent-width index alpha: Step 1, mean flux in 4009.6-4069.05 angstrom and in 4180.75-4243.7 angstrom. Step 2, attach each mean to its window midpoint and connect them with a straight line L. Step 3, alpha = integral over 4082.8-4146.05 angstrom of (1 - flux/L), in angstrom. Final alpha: -3.1 angstrom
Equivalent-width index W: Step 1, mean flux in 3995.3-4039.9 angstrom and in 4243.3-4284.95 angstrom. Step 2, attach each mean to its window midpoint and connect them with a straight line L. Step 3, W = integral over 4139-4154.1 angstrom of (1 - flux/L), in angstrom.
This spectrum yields -0.84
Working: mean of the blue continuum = 6.97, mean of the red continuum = 6.63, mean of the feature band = 7.17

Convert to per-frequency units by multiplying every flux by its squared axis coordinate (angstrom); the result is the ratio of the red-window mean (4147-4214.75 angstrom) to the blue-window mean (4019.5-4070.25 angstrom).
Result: 1.12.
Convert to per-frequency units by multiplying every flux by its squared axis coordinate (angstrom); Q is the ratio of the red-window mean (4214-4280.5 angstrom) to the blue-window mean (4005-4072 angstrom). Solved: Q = 1.08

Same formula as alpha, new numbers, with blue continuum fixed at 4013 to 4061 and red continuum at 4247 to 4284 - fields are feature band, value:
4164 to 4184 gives -1.0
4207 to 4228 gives -0.7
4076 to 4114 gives -1.2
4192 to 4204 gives -0.3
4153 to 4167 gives -1.3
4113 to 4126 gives -1.6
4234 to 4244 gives -0.3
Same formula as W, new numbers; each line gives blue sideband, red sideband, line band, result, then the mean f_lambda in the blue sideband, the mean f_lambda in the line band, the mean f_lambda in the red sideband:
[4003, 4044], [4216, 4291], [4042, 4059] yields 0.9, 7.03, 6.59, 6.6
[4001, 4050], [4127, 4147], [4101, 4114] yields 0.5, 6.9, 6.8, 7.16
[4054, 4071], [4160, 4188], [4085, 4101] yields -1.4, 6.55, 7.3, 7.09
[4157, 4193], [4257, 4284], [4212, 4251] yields -0.1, 7.1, 6.79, 6.54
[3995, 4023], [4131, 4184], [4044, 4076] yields 2.3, 6.93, 6.51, 7.14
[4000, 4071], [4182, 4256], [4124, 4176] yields -2.6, 6.84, 7.19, 6.85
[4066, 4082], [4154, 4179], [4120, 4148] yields -0.9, 6.72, 7.23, 7.15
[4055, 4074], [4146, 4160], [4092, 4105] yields 0.6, 6.51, 6.46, 7.17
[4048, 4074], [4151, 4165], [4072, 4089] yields -0.7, 6.68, 7.1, 7.34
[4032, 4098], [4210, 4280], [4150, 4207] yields -2.3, 6.87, 7.04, 6.71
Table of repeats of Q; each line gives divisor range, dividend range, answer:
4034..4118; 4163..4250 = 1.07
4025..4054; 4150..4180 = 1.12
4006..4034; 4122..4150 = 1.09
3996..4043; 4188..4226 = 1.11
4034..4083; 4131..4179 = 1.11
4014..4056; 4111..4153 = 1.11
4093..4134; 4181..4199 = 1.01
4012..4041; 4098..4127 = 1.04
